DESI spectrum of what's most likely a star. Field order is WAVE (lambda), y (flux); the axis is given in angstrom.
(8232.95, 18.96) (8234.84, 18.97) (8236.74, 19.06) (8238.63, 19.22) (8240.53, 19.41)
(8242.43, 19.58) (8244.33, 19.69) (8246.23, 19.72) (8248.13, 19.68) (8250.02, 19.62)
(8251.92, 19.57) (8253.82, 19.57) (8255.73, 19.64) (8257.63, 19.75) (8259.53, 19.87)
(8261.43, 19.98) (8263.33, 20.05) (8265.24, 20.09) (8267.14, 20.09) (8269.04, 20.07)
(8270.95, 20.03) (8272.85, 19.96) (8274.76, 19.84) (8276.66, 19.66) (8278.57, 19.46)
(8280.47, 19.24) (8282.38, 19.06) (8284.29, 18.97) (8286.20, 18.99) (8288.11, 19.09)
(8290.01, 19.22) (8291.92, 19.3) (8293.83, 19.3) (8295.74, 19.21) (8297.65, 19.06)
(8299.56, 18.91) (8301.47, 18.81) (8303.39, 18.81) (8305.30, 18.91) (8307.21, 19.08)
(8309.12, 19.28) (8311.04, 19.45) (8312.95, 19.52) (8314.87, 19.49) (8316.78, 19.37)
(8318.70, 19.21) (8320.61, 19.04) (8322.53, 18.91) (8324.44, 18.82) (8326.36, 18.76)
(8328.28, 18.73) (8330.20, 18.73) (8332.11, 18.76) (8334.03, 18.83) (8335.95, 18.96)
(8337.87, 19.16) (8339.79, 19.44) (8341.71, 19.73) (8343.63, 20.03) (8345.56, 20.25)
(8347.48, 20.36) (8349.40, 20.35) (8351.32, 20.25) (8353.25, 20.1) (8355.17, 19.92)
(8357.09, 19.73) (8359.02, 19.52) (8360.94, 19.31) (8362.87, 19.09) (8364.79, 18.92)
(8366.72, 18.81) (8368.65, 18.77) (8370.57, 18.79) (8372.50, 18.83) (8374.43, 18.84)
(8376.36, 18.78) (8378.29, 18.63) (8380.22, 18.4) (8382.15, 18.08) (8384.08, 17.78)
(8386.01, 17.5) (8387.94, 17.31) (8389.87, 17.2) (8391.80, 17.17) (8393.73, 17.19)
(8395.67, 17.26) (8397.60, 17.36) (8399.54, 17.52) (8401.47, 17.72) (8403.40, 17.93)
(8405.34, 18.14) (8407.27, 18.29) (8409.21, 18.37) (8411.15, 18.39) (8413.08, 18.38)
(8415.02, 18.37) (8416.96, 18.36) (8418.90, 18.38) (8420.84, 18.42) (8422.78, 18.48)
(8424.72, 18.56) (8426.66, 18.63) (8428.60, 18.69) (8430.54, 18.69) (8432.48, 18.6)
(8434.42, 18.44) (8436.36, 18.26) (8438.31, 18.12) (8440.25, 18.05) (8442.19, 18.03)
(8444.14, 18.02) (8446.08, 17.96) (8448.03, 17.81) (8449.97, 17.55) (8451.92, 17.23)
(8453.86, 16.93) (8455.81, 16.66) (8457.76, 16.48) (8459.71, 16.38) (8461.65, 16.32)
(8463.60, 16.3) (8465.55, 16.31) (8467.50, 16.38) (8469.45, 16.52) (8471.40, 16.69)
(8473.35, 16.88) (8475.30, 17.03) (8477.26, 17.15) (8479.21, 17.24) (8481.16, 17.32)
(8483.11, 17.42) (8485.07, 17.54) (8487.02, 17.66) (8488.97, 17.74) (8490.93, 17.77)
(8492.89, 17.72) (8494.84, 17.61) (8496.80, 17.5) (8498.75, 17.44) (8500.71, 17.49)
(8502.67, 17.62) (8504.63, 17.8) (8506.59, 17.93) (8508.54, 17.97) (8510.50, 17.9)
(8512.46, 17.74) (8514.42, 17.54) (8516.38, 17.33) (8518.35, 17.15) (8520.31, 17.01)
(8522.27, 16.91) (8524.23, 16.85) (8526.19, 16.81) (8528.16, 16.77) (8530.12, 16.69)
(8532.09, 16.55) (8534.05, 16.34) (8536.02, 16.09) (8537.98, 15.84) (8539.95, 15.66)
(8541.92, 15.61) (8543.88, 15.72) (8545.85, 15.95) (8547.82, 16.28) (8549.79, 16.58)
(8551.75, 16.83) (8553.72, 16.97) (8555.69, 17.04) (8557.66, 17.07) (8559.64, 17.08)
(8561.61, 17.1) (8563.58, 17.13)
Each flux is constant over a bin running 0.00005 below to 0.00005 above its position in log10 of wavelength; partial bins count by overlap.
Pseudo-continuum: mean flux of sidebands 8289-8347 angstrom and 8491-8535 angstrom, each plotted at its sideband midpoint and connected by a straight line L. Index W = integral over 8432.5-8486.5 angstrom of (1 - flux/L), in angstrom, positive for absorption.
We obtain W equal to 1.7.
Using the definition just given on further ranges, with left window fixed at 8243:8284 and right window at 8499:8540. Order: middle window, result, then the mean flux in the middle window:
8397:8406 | 0.3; 17.7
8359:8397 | 0.6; 18.3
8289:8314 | 0.2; 19.1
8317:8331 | 0.1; 18.9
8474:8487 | 0.1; 17.3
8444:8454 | 0.1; 17.6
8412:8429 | -0.3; 18.5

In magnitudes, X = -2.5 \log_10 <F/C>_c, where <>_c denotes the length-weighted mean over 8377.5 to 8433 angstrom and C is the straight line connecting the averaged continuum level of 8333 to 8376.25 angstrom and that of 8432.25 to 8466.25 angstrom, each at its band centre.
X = 0.02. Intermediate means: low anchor 19.4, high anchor 17.4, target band 18.1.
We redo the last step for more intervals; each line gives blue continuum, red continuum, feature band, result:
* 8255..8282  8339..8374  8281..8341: 0.03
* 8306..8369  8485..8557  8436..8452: 0.01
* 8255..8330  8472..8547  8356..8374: -0.03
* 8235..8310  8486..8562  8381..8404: 0.05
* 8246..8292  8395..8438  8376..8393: 0.04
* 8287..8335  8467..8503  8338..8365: -0.06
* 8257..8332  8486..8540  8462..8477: 0.07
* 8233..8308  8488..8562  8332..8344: -0.03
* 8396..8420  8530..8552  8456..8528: -0.02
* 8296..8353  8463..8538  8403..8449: -0.01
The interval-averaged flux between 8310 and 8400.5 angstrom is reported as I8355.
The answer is 18.9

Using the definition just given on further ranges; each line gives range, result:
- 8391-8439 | 18.2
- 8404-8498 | 17.7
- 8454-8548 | 17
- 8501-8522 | 17.6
